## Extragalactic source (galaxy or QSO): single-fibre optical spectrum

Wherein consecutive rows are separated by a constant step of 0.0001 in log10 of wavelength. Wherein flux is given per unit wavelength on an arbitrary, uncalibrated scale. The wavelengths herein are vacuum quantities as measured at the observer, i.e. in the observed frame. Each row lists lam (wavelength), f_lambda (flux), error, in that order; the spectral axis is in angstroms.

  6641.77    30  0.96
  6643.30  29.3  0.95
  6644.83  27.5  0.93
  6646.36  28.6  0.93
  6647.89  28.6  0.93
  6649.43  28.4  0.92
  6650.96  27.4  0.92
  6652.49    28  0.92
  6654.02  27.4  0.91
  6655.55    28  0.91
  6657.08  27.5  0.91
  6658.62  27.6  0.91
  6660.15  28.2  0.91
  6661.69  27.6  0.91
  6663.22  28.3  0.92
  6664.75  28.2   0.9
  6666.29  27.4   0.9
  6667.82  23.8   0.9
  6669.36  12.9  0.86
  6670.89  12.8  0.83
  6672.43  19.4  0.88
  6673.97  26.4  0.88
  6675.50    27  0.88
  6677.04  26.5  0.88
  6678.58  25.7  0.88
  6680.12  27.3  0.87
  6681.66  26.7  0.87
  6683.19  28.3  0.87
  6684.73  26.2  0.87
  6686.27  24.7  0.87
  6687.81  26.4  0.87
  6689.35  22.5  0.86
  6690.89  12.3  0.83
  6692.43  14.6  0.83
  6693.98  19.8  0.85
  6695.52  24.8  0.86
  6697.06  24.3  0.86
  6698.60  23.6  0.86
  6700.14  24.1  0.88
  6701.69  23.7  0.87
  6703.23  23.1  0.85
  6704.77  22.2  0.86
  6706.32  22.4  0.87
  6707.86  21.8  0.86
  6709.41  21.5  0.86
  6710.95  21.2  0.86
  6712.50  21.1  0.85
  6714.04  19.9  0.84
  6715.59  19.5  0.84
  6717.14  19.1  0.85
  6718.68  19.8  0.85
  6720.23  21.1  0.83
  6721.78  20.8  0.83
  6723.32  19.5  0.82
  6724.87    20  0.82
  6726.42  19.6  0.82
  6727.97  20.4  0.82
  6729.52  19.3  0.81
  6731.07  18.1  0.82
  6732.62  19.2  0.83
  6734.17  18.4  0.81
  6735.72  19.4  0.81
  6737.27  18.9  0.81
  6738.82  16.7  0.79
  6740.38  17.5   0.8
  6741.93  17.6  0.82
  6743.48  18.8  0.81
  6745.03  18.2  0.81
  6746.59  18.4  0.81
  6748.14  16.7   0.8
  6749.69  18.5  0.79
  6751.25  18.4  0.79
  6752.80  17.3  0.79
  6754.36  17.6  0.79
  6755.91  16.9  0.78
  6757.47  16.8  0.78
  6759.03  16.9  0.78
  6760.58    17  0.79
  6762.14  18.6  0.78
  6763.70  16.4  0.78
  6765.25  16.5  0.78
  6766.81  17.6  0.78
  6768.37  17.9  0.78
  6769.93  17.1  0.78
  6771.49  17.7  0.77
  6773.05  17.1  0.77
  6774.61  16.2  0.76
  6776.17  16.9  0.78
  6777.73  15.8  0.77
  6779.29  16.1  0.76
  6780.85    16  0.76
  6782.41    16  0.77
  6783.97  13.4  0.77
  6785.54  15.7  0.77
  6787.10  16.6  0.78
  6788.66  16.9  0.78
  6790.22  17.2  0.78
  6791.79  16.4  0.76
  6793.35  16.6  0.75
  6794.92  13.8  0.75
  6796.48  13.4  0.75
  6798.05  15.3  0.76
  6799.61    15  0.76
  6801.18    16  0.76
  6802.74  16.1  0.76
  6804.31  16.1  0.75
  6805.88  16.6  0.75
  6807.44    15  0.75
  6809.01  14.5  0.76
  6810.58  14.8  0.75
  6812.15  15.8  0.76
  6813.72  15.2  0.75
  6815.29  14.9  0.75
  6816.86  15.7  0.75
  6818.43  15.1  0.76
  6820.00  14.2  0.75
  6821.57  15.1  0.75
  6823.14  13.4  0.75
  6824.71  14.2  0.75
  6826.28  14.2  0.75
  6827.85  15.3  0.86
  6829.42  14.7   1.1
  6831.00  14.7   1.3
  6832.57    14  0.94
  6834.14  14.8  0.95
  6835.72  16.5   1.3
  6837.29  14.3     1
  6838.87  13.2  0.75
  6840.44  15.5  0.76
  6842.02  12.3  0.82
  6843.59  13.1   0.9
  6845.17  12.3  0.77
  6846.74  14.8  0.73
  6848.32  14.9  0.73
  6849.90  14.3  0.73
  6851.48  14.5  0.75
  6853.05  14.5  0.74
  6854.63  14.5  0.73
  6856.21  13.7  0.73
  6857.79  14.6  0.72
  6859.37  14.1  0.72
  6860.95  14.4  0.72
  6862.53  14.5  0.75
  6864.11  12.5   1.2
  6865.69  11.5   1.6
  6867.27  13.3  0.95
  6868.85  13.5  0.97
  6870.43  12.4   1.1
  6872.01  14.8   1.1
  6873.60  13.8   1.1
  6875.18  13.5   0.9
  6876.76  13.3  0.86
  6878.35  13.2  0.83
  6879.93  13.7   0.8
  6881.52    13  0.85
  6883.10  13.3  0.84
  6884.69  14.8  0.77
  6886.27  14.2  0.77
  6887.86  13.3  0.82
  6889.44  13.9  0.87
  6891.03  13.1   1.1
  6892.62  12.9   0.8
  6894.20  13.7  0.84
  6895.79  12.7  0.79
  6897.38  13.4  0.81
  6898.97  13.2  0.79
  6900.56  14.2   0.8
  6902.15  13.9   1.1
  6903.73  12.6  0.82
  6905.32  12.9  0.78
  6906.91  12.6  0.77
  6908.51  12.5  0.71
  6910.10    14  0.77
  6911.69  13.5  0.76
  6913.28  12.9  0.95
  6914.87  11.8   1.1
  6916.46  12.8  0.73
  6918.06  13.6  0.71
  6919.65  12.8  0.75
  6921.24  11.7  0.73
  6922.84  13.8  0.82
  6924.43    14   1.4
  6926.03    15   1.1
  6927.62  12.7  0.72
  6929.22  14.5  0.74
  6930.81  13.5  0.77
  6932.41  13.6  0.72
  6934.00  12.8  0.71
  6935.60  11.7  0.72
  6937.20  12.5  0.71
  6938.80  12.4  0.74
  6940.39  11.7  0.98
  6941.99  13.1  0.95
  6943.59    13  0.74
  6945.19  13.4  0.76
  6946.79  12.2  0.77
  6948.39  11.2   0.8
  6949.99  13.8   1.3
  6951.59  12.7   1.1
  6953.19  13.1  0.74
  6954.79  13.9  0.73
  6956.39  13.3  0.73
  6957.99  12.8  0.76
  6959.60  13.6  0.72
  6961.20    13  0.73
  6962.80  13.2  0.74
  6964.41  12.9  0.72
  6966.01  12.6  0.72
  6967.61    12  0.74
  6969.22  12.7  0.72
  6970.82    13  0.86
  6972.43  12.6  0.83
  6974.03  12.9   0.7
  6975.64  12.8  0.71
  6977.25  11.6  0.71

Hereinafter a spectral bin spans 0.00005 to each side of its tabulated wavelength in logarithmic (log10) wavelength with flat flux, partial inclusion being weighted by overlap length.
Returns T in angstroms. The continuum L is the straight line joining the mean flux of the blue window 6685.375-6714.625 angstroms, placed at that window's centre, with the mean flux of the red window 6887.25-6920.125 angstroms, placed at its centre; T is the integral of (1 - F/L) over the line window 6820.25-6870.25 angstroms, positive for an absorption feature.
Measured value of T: 5.0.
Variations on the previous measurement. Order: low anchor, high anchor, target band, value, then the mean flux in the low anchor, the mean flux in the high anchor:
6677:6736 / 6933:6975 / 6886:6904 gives 1.8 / 21.7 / 12.8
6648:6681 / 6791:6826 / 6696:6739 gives 2.0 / 25.6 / 15.1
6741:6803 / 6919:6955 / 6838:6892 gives 3.3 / 16.7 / 13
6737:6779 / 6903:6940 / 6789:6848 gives 3.3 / 17.4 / 13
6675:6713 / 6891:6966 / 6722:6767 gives 6.2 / 23.3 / 13.1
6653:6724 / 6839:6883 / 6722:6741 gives 1.7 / 23.2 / 13.7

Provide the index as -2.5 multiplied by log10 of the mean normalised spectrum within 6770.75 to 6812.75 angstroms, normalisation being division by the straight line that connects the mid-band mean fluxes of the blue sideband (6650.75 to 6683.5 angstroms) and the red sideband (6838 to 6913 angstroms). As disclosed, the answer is 0.16 mag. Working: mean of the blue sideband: 25.5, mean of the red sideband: 13.6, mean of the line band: 15.8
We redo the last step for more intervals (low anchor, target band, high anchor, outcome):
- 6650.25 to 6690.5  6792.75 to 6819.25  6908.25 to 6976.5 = 0.25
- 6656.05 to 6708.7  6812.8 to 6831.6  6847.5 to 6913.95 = 0.13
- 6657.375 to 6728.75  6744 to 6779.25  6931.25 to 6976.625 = 0.17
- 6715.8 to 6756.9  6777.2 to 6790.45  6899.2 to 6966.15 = 0.09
